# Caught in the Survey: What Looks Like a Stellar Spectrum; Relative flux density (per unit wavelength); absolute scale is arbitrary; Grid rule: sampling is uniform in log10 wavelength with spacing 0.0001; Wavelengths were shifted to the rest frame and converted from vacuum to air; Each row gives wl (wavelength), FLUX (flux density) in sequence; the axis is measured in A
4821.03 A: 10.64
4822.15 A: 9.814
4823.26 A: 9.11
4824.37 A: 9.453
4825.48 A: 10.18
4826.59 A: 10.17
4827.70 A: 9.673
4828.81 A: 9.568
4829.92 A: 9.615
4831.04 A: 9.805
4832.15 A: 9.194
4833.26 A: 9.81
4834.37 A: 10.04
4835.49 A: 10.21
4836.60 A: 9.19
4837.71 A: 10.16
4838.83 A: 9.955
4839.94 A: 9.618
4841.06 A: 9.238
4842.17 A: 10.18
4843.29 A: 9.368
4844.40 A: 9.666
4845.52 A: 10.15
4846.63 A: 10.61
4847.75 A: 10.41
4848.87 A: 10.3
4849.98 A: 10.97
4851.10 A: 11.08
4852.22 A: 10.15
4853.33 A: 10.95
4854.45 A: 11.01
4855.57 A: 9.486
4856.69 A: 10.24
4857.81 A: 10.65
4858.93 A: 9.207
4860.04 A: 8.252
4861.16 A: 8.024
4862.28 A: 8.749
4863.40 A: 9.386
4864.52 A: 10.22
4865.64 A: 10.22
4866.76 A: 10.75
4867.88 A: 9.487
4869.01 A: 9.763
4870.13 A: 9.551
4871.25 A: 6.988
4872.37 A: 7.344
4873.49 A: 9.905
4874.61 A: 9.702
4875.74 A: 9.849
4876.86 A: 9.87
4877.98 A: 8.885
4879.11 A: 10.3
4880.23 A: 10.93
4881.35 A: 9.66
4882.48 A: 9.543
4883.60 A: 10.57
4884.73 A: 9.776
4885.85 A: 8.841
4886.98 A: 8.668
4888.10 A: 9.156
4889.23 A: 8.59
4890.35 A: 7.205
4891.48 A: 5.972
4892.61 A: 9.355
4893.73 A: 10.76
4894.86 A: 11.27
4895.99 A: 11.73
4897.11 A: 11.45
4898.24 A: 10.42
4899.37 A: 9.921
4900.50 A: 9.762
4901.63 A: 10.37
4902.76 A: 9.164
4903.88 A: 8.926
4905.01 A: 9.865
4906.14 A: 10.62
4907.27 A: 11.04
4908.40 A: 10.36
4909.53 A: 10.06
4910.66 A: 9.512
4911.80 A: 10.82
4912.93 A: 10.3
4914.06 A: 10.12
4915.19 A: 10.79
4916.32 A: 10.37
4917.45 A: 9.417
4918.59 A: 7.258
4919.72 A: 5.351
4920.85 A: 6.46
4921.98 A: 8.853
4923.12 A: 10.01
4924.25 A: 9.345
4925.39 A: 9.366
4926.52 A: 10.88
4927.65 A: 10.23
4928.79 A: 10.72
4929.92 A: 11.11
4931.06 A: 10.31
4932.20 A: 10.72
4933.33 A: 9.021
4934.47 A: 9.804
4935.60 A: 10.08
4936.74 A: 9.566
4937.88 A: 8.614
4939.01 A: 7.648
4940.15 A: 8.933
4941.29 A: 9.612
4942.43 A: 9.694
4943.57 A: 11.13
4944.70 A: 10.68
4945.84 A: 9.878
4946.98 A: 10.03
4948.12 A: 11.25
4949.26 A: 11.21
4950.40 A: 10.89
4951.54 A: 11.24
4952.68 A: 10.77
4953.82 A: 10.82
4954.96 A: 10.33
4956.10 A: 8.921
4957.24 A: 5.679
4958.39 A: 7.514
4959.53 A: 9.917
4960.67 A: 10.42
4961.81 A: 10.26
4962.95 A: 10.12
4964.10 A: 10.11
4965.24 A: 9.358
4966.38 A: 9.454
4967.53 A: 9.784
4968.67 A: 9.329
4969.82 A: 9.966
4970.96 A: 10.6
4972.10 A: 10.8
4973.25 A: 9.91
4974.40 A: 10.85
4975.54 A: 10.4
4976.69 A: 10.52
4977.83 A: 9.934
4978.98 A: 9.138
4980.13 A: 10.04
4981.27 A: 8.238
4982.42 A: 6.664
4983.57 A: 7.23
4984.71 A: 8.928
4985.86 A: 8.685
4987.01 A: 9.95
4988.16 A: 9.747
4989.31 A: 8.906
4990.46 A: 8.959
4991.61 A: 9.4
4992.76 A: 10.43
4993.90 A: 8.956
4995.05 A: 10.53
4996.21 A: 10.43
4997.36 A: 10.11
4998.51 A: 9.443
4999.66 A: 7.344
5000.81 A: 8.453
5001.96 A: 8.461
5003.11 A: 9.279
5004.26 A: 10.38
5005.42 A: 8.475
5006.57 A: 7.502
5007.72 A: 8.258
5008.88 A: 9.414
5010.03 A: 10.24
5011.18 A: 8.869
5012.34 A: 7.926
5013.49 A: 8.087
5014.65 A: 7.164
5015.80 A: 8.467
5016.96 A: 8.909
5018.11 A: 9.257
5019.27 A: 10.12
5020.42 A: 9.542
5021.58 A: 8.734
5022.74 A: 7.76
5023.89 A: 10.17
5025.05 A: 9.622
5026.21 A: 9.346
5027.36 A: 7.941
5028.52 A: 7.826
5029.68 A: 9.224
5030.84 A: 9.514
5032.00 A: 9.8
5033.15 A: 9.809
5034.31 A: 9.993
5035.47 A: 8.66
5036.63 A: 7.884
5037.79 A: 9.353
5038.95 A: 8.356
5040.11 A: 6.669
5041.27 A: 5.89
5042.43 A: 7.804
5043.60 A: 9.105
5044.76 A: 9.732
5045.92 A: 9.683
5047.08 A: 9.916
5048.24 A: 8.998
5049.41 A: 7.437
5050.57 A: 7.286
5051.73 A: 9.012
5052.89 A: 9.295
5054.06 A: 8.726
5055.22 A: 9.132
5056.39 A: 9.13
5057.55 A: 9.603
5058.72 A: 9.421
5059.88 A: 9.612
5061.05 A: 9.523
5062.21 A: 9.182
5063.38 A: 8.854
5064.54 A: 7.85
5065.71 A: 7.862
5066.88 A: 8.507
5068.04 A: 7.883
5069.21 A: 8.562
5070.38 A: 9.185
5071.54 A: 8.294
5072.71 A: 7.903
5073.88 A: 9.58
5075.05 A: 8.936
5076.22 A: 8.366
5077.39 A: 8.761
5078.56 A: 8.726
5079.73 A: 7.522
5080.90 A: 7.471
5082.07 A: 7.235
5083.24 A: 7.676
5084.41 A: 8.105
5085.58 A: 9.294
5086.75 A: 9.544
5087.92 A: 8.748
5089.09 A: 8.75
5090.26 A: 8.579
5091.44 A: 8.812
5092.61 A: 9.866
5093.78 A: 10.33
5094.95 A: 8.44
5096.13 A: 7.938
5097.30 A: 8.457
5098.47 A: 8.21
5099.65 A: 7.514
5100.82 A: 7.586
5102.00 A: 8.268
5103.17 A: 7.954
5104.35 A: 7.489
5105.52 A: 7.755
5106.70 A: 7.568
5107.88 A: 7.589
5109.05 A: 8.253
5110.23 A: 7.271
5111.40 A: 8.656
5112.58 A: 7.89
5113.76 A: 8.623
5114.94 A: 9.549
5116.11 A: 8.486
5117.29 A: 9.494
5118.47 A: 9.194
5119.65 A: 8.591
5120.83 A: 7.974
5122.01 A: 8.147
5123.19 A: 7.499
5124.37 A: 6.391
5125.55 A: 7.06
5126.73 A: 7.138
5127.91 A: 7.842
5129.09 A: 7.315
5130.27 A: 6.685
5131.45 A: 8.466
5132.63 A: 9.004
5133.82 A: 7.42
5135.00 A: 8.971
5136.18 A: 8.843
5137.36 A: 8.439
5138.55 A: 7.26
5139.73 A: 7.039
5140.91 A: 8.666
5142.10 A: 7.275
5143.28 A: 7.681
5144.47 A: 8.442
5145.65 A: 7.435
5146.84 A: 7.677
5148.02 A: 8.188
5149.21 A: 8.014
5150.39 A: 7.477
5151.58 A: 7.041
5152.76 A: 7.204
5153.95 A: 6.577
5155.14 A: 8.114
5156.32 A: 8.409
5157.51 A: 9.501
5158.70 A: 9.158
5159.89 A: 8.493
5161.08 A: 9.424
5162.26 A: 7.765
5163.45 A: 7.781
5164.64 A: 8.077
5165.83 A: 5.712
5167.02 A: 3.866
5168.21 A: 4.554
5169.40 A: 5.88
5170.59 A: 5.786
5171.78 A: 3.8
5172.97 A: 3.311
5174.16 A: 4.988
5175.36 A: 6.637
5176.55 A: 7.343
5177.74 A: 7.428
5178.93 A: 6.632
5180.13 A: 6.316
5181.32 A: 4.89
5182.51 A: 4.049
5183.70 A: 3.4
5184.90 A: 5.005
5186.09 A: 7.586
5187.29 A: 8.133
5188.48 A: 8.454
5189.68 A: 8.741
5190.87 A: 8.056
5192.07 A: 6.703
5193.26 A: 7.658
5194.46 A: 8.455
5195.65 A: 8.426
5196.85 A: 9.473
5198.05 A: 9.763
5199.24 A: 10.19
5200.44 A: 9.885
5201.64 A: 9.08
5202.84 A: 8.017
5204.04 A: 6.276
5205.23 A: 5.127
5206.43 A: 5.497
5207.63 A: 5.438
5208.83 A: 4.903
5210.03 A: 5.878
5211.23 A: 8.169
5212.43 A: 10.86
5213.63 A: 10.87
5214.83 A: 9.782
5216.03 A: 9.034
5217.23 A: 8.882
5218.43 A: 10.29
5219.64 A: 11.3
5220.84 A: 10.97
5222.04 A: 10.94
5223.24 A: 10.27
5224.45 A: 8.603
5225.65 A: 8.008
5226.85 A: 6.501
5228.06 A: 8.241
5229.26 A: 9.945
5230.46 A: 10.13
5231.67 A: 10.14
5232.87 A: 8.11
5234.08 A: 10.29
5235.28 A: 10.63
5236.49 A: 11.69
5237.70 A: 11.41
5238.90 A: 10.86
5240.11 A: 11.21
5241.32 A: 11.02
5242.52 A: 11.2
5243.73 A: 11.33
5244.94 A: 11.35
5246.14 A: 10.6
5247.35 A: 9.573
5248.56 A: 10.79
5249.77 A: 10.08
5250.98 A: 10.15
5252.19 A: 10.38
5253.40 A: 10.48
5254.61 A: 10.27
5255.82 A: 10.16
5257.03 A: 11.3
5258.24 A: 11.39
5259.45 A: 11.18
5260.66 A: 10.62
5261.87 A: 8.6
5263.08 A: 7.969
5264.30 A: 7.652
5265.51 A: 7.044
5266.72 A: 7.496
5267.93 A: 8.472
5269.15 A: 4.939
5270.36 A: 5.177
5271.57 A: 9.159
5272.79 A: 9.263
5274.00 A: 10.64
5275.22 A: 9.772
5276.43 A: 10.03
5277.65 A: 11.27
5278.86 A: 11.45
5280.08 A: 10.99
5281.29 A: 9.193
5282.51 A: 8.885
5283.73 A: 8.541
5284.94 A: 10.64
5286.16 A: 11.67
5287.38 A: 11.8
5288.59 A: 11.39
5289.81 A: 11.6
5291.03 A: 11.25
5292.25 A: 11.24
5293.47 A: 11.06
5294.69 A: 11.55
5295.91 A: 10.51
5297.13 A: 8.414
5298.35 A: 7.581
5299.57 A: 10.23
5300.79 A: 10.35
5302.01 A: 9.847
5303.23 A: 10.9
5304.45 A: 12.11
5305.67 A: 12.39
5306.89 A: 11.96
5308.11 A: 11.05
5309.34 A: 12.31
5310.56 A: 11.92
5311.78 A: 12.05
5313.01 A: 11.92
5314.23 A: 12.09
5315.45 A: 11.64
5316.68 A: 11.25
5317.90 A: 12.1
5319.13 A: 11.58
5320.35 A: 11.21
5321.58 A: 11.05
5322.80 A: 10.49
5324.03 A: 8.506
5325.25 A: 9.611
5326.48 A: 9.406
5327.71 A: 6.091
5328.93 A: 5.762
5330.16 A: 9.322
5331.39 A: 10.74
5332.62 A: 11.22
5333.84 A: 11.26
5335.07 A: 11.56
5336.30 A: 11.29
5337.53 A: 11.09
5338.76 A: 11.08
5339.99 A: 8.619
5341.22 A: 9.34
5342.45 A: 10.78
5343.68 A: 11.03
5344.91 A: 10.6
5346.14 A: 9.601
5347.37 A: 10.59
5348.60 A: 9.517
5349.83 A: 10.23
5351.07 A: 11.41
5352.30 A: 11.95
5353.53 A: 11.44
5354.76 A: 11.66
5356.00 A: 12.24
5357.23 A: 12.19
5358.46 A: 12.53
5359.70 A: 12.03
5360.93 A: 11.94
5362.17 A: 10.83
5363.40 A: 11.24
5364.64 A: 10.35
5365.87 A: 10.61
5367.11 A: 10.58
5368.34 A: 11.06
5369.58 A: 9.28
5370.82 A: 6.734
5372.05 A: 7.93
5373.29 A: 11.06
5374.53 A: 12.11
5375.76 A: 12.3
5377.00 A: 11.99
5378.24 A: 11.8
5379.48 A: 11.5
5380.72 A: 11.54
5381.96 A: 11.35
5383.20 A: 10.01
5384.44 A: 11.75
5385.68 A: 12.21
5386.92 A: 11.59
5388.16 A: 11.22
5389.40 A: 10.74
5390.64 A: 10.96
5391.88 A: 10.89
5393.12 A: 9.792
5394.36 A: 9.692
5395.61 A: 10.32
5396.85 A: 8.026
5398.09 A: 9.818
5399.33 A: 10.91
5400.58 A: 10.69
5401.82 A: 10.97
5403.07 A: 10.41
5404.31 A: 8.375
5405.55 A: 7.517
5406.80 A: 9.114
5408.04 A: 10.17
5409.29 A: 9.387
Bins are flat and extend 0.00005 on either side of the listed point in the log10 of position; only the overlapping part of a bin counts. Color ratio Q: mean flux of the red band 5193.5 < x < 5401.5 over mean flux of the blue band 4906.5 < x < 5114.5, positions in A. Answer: 1.1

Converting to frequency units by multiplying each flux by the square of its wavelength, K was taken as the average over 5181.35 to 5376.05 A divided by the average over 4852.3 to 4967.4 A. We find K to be 1.2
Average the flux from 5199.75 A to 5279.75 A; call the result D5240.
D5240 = 9.37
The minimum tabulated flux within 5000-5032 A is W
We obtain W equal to 7.164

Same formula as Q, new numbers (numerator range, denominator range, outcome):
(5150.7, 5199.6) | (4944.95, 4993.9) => 0.73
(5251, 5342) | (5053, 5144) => 1.22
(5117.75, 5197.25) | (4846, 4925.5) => 0.76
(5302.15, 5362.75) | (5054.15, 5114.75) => 1.28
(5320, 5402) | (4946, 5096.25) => 1.17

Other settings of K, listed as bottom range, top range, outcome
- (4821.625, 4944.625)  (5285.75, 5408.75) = 1.32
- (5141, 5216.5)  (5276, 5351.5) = 1.52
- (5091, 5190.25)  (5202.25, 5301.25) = 1.33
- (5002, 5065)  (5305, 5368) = 1.38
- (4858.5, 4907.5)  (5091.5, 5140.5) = 0.93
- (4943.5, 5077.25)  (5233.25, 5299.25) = 1.21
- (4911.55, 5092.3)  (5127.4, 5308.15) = 1.04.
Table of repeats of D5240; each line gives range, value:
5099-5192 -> 7.41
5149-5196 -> 6.85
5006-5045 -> 8.72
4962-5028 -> 9.24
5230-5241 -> 10.5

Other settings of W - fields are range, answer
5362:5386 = 6.734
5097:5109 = 7.489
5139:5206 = 3.311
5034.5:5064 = 5.89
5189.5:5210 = 4.903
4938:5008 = 5.679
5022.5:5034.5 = 7.76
